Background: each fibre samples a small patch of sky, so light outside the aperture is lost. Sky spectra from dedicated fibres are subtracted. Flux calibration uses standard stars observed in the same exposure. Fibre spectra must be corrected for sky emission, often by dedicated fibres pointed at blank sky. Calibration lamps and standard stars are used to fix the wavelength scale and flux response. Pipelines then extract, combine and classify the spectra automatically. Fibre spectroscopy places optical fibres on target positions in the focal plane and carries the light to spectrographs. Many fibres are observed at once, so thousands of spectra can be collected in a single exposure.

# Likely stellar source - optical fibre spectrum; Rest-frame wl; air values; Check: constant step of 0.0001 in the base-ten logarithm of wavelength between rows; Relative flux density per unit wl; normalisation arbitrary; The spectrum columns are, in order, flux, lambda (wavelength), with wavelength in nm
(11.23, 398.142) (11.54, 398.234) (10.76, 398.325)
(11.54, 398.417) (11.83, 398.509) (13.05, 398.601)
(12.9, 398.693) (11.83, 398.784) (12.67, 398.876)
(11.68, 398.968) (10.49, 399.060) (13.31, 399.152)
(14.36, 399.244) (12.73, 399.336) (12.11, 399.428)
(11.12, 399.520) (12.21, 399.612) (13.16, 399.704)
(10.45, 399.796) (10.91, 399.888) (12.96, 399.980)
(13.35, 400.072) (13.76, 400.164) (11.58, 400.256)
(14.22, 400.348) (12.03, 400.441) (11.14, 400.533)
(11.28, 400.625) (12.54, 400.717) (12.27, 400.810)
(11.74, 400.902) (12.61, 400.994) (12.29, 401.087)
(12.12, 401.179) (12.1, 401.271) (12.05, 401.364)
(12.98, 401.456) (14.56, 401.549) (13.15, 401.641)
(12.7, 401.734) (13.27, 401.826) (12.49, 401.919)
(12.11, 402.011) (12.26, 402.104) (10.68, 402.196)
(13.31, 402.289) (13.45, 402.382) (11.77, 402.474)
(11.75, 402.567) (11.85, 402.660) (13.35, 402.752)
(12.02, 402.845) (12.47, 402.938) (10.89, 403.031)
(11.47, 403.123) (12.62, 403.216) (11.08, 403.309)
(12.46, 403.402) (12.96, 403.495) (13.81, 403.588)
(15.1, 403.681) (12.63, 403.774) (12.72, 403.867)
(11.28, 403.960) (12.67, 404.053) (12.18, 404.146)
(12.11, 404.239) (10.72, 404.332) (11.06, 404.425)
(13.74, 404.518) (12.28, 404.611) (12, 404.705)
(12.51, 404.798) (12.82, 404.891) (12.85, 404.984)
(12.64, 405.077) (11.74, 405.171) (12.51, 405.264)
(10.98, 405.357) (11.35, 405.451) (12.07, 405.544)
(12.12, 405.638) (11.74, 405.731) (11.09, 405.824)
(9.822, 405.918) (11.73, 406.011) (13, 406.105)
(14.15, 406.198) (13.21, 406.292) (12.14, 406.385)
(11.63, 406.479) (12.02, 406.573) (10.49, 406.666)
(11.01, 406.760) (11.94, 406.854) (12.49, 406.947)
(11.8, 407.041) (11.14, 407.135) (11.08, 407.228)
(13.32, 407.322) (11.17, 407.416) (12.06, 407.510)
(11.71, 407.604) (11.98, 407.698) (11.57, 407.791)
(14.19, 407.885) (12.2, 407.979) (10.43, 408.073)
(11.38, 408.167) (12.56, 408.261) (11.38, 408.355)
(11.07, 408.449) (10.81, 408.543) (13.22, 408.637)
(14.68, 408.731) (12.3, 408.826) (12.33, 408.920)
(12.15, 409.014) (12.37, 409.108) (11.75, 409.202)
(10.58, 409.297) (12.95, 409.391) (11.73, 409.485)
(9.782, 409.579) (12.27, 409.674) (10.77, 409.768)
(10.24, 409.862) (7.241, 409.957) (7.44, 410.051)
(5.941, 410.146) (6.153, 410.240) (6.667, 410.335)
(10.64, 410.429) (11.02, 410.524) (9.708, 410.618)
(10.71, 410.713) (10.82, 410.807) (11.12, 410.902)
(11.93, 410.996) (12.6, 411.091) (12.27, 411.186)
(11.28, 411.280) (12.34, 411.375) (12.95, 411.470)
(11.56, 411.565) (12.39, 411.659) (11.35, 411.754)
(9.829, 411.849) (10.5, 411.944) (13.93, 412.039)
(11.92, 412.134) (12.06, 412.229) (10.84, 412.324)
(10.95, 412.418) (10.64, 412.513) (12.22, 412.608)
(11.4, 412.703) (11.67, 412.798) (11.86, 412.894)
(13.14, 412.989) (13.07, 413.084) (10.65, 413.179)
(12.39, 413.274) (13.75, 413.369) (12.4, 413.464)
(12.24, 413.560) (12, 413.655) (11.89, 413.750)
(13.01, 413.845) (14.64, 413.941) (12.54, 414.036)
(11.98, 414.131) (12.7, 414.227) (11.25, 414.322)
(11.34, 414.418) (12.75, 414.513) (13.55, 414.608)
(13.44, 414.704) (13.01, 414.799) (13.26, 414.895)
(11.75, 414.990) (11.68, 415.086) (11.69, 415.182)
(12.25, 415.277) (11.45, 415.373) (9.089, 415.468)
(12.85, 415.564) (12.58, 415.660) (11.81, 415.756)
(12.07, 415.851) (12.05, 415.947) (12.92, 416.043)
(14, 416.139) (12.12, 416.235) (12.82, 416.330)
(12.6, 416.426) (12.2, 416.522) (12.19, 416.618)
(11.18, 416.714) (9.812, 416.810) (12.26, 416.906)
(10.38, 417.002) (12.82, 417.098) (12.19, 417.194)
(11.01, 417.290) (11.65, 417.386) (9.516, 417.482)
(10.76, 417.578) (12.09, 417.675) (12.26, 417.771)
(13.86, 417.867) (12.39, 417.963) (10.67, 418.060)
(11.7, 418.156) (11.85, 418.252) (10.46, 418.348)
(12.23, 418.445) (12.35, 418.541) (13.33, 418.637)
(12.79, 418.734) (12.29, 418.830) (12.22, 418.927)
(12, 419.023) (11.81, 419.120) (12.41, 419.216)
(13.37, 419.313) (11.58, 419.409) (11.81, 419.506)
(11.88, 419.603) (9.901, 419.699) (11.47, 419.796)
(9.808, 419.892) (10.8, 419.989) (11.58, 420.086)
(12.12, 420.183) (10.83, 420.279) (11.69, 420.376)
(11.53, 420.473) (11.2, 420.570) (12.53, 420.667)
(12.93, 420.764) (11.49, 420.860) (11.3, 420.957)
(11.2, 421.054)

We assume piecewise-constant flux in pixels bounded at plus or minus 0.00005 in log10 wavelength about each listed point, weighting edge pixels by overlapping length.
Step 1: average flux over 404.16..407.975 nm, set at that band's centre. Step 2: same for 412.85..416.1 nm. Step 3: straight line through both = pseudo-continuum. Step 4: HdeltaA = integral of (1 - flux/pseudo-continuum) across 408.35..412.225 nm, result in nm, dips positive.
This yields 0.36 nm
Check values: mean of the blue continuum 12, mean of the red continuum 12.3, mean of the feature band 11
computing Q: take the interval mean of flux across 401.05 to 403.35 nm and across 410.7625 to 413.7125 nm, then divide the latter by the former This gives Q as 0.96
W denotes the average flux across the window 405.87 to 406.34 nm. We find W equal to 12.4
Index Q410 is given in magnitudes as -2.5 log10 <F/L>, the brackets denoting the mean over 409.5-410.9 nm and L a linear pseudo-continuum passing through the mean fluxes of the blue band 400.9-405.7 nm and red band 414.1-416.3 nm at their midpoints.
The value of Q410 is 0.296 mag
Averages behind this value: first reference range 12.4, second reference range 12.2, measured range 9.36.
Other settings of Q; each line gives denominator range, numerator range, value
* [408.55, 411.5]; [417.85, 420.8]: 1.09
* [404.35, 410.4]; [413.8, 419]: 1.05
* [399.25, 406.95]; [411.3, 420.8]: 0.98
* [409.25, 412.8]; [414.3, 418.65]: 1.11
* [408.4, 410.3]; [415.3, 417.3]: 1.11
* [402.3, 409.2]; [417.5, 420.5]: 0.97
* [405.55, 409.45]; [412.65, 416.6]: 1.03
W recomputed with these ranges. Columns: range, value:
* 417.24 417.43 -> 11.3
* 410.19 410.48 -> 7.83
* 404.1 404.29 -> 12.1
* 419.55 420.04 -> 10.8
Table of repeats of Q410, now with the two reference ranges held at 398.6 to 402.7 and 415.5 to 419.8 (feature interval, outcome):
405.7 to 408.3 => 0.029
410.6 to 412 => 0.059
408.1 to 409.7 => 0.022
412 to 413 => 0.025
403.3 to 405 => -0.018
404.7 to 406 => 0.035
